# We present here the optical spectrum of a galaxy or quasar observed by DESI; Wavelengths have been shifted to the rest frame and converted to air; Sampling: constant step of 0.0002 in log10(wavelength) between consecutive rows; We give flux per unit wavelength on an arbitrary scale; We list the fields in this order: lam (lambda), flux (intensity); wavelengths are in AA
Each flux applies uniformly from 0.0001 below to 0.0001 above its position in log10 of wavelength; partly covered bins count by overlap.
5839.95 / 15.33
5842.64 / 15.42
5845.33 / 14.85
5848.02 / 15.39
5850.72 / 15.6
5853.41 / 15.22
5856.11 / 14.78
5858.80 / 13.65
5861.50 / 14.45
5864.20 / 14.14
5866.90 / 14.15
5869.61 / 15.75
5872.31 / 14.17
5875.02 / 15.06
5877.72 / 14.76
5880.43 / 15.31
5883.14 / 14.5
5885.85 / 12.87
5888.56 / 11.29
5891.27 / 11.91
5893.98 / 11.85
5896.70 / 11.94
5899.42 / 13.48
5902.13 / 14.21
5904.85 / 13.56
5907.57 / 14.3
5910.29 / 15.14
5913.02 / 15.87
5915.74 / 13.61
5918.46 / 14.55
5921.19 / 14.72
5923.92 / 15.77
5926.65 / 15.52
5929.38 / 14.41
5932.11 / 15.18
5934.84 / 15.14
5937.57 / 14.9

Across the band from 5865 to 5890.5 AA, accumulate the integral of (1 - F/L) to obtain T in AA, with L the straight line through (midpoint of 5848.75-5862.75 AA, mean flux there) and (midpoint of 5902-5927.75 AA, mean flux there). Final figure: 1.1 AA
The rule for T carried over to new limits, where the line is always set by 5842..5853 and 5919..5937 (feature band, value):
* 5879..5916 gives 3.9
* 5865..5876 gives 0.4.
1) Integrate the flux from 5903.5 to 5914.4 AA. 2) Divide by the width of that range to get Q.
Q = 14.7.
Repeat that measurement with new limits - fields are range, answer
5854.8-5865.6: 14.3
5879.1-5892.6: 13.2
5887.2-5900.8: 12.1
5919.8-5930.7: 15.1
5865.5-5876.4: 14.8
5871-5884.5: 14.8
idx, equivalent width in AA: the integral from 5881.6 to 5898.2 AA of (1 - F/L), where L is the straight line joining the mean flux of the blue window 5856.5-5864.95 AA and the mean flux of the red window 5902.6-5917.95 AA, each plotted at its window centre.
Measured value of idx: 2.2 AA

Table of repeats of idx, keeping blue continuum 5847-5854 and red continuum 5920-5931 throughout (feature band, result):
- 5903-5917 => 0.6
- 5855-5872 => 1.0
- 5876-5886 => 0.5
